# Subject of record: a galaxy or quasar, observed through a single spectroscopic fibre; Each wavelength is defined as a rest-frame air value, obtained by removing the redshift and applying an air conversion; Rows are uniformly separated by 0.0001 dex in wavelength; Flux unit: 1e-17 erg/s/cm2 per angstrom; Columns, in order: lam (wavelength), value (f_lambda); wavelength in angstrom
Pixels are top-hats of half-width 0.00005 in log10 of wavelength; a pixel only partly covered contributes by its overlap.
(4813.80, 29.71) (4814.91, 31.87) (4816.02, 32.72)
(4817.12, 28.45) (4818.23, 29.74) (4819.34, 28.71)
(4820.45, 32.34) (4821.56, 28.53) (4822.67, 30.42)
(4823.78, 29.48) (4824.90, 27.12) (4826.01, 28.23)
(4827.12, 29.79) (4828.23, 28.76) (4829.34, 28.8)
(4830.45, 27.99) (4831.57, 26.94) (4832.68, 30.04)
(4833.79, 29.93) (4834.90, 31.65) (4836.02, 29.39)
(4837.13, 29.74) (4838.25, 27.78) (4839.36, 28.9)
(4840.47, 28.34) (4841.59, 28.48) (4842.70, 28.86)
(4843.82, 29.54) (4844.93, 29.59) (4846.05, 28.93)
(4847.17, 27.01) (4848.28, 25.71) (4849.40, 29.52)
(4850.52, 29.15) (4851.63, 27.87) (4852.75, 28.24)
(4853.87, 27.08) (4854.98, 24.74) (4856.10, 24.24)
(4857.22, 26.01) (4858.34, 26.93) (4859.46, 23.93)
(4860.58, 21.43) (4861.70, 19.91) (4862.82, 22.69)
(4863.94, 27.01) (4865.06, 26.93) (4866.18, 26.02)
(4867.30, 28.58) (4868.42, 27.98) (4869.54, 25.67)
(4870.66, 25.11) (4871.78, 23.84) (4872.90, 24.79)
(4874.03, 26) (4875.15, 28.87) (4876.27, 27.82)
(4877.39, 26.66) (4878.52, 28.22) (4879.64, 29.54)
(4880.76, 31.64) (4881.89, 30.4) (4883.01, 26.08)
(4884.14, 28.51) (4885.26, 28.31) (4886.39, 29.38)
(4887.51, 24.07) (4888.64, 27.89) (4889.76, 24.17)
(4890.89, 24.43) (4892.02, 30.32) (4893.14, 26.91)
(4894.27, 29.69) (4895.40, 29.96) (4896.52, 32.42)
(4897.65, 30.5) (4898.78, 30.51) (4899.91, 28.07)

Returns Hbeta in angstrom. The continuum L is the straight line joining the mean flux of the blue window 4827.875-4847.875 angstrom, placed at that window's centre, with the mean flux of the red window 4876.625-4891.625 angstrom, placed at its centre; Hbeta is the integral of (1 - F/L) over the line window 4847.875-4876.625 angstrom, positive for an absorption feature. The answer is 2.3 angstrom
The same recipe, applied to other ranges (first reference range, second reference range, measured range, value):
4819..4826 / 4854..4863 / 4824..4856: -2.1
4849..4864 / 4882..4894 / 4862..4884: -0.5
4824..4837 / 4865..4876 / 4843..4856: 0.0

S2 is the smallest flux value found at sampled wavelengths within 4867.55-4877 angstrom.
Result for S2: 23.84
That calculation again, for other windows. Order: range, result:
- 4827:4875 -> 19.91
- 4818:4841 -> 26.94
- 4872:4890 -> 24.07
